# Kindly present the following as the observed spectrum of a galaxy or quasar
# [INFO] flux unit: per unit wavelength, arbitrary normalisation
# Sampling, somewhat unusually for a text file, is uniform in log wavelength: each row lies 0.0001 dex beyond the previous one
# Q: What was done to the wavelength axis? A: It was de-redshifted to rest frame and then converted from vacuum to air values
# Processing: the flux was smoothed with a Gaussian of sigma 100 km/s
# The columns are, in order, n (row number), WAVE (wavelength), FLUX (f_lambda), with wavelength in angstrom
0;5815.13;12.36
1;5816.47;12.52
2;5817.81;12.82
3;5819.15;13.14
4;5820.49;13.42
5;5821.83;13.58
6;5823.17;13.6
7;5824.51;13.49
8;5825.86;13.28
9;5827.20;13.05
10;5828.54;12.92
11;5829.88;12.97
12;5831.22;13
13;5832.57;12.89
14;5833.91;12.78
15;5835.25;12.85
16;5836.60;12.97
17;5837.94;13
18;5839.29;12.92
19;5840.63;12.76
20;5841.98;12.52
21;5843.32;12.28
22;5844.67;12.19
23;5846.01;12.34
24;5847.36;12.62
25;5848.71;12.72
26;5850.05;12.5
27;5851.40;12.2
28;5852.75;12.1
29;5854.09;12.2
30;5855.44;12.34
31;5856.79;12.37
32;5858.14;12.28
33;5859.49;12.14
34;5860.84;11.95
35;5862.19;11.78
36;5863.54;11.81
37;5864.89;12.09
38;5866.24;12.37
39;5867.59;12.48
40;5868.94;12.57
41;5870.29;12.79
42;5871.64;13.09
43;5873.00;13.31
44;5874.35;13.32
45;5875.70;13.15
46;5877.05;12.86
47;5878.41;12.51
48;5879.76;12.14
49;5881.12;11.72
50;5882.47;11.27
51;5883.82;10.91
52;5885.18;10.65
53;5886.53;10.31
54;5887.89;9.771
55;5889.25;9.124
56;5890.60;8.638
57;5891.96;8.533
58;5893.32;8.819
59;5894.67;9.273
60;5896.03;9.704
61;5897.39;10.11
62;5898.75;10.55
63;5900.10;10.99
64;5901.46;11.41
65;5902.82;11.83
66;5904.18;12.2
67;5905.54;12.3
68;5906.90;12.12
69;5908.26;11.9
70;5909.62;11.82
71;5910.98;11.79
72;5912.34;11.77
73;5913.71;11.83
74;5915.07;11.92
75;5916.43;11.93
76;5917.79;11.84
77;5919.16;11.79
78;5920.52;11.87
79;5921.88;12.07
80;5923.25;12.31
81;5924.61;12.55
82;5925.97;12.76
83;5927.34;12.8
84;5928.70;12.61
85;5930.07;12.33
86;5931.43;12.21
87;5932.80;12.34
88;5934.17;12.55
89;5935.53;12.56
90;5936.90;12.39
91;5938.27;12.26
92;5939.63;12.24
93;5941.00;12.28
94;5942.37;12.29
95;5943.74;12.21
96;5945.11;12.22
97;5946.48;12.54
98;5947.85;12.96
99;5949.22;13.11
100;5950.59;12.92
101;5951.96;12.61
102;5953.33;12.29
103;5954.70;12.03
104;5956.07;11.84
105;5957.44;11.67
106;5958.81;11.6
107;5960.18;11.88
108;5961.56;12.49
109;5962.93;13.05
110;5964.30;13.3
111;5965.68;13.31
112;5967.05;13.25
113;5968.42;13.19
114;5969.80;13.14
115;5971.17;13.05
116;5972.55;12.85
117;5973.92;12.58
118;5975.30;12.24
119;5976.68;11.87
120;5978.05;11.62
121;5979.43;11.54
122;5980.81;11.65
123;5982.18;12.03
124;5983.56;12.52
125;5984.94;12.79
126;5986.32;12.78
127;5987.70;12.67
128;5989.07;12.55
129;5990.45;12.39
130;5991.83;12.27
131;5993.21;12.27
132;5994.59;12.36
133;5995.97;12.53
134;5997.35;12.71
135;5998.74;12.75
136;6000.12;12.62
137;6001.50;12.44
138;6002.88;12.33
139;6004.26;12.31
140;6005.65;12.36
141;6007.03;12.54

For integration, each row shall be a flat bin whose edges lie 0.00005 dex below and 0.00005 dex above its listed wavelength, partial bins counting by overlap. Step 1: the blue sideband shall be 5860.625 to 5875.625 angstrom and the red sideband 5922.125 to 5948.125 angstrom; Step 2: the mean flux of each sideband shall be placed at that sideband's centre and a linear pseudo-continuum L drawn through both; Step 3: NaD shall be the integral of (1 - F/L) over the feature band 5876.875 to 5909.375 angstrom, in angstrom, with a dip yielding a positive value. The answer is 4.4 angstrom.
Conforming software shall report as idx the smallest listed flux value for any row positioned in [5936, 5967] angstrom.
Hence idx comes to 11.6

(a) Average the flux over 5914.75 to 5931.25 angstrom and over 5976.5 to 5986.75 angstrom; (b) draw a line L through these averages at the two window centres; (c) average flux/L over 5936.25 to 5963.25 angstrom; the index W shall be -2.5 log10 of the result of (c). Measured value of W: -0.01 mag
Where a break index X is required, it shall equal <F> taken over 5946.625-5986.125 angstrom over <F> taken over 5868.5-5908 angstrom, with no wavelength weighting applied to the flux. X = 1.1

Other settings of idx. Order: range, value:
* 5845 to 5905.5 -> 8.533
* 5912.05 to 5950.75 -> 11.77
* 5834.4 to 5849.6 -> 12.19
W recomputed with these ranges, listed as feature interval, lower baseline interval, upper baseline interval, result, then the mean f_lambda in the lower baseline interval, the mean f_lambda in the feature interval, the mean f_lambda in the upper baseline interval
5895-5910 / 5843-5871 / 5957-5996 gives 0.10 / 12.3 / 11.3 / 12.5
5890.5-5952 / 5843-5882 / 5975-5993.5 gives 0.05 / 12.4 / 11.8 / 12.2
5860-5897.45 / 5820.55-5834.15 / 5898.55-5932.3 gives 0.11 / 13.2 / 11.3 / 12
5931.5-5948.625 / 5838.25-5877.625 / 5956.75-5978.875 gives 0.01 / 12.5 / 12.4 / 12.6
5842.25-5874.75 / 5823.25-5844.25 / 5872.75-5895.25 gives -0.04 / 12.9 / 12.4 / 10.9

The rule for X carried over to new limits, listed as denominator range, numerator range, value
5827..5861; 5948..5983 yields 0.99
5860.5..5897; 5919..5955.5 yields 1.09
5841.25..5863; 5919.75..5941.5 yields 1.01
